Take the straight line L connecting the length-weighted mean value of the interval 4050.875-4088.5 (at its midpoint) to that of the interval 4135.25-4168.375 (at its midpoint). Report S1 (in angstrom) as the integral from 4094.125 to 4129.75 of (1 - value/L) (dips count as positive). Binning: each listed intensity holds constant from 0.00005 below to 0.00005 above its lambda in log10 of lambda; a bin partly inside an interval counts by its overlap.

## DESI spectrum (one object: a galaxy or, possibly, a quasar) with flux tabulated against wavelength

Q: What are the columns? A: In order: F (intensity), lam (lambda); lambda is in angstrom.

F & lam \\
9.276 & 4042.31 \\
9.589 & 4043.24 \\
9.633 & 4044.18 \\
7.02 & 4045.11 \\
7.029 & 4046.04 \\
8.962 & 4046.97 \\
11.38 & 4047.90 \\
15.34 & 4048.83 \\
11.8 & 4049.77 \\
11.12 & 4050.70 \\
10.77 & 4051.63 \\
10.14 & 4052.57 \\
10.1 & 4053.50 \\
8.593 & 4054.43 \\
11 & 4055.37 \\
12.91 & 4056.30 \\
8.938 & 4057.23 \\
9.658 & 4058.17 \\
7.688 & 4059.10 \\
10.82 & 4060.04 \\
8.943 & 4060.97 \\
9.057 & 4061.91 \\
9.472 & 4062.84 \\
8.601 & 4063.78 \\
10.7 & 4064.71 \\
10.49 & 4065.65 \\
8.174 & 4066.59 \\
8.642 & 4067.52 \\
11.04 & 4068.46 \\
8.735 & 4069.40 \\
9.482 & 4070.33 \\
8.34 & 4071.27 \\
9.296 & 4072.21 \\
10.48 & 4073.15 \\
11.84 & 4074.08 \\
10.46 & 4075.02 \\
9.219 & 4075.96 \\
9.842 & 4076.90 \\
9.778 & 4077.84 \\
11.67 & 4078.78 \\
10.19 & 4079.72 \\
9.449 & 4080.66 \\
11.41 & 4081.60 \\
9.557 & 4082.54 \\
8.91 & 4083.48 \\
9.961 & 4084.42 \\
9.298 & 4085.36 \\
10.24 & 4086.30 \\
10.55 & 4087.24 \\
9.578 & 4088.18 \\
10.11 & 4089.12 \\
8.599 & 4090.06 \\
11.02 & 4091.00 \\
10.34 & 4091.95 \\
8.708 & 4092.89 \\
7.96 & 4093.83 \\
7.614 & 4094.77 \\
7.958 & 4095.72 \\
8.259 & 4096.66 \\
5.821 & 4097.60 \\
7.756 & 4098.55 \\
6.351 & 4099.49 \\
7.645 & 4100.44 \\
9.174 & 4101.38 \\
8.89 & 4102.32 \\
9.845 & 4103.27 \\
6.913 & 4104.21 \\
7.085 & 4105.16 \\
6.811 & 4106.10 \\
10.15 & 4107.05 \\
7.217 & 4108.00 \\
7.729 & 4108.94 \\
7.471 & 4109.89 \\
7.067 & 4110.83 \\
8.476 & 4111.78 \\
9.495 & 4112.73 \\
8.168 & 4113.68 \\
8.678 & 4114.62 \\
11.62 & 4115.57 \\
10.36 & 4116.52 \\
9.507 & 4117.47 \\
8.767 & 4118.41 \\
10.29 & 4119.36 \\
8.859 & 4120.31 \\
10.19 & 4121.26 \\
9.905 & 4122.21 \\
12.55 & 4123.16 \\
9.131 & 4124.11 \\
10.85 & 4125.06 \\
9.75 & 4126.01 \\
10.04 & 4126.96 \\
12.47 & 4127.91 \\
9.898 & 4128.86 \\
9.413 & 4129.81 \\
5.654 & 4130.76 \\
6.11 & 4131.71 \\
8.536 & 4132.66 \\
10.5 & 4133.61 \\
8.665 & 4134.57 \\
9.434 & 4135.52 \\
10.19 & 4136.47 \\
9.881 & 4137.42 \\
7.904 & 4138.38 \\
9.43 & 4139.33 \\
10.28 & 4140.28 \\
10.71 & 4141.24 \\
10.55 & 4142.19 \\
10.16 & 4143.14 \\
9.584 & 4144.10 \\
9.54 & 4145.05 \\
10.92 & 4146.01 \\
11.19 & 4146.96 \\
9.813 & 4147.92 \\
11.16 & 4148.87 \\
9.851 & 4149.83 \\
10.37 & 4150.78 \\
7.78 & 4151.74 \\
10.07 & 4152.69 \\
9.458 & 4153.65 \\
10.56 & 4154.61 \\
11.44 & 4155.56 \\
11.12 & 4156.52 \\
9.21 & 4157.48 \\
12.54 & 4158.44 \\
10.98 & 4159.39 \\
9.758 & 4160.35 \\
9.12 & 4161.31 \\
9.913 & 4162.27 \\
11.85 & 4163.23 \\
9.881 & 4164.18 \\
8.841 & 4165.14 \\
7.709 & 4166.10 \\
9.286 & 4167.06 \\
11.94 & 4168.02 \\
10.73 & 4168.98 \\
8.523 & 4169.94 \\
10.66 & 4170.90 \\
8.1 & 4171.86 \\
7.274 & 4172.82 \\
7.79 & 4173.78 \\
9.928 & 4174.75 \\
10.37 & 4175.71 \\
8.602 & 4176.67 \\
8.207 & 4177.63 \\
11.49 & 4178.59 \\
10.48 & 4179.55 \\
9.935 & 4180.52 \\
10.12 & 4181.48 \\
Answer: 3.86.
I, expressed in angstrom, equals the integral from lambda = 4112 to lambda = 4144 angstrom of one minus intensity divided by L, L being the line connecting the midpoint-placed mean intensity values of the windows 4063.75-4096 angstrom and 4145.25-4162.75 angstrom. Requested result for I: 1.4 angstrom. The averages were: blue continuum 9.69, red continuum 10.3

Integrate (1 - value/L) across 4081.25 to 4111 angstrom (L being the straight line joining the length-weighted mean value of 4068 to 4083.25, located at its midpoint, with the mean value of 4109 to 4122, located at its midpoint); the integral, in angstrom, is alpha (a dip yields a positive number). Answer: 2.95 angstrom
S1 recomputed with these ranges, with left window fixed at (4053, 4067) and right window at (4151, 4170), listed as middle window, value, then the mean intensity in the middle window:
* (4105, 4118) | 1.69 angstrom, 8.6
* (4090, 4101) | 1.86 angstrom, 8.16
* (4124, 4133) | 0.68 angstrom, 9.2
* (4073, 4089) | -0.61 angstrom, 10.1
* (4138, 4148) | -0.03 angstrom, 10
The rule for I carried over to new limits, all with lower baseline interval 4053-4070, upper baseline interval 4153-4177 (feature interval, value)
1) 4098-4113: 2.7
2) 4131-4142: 0.7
